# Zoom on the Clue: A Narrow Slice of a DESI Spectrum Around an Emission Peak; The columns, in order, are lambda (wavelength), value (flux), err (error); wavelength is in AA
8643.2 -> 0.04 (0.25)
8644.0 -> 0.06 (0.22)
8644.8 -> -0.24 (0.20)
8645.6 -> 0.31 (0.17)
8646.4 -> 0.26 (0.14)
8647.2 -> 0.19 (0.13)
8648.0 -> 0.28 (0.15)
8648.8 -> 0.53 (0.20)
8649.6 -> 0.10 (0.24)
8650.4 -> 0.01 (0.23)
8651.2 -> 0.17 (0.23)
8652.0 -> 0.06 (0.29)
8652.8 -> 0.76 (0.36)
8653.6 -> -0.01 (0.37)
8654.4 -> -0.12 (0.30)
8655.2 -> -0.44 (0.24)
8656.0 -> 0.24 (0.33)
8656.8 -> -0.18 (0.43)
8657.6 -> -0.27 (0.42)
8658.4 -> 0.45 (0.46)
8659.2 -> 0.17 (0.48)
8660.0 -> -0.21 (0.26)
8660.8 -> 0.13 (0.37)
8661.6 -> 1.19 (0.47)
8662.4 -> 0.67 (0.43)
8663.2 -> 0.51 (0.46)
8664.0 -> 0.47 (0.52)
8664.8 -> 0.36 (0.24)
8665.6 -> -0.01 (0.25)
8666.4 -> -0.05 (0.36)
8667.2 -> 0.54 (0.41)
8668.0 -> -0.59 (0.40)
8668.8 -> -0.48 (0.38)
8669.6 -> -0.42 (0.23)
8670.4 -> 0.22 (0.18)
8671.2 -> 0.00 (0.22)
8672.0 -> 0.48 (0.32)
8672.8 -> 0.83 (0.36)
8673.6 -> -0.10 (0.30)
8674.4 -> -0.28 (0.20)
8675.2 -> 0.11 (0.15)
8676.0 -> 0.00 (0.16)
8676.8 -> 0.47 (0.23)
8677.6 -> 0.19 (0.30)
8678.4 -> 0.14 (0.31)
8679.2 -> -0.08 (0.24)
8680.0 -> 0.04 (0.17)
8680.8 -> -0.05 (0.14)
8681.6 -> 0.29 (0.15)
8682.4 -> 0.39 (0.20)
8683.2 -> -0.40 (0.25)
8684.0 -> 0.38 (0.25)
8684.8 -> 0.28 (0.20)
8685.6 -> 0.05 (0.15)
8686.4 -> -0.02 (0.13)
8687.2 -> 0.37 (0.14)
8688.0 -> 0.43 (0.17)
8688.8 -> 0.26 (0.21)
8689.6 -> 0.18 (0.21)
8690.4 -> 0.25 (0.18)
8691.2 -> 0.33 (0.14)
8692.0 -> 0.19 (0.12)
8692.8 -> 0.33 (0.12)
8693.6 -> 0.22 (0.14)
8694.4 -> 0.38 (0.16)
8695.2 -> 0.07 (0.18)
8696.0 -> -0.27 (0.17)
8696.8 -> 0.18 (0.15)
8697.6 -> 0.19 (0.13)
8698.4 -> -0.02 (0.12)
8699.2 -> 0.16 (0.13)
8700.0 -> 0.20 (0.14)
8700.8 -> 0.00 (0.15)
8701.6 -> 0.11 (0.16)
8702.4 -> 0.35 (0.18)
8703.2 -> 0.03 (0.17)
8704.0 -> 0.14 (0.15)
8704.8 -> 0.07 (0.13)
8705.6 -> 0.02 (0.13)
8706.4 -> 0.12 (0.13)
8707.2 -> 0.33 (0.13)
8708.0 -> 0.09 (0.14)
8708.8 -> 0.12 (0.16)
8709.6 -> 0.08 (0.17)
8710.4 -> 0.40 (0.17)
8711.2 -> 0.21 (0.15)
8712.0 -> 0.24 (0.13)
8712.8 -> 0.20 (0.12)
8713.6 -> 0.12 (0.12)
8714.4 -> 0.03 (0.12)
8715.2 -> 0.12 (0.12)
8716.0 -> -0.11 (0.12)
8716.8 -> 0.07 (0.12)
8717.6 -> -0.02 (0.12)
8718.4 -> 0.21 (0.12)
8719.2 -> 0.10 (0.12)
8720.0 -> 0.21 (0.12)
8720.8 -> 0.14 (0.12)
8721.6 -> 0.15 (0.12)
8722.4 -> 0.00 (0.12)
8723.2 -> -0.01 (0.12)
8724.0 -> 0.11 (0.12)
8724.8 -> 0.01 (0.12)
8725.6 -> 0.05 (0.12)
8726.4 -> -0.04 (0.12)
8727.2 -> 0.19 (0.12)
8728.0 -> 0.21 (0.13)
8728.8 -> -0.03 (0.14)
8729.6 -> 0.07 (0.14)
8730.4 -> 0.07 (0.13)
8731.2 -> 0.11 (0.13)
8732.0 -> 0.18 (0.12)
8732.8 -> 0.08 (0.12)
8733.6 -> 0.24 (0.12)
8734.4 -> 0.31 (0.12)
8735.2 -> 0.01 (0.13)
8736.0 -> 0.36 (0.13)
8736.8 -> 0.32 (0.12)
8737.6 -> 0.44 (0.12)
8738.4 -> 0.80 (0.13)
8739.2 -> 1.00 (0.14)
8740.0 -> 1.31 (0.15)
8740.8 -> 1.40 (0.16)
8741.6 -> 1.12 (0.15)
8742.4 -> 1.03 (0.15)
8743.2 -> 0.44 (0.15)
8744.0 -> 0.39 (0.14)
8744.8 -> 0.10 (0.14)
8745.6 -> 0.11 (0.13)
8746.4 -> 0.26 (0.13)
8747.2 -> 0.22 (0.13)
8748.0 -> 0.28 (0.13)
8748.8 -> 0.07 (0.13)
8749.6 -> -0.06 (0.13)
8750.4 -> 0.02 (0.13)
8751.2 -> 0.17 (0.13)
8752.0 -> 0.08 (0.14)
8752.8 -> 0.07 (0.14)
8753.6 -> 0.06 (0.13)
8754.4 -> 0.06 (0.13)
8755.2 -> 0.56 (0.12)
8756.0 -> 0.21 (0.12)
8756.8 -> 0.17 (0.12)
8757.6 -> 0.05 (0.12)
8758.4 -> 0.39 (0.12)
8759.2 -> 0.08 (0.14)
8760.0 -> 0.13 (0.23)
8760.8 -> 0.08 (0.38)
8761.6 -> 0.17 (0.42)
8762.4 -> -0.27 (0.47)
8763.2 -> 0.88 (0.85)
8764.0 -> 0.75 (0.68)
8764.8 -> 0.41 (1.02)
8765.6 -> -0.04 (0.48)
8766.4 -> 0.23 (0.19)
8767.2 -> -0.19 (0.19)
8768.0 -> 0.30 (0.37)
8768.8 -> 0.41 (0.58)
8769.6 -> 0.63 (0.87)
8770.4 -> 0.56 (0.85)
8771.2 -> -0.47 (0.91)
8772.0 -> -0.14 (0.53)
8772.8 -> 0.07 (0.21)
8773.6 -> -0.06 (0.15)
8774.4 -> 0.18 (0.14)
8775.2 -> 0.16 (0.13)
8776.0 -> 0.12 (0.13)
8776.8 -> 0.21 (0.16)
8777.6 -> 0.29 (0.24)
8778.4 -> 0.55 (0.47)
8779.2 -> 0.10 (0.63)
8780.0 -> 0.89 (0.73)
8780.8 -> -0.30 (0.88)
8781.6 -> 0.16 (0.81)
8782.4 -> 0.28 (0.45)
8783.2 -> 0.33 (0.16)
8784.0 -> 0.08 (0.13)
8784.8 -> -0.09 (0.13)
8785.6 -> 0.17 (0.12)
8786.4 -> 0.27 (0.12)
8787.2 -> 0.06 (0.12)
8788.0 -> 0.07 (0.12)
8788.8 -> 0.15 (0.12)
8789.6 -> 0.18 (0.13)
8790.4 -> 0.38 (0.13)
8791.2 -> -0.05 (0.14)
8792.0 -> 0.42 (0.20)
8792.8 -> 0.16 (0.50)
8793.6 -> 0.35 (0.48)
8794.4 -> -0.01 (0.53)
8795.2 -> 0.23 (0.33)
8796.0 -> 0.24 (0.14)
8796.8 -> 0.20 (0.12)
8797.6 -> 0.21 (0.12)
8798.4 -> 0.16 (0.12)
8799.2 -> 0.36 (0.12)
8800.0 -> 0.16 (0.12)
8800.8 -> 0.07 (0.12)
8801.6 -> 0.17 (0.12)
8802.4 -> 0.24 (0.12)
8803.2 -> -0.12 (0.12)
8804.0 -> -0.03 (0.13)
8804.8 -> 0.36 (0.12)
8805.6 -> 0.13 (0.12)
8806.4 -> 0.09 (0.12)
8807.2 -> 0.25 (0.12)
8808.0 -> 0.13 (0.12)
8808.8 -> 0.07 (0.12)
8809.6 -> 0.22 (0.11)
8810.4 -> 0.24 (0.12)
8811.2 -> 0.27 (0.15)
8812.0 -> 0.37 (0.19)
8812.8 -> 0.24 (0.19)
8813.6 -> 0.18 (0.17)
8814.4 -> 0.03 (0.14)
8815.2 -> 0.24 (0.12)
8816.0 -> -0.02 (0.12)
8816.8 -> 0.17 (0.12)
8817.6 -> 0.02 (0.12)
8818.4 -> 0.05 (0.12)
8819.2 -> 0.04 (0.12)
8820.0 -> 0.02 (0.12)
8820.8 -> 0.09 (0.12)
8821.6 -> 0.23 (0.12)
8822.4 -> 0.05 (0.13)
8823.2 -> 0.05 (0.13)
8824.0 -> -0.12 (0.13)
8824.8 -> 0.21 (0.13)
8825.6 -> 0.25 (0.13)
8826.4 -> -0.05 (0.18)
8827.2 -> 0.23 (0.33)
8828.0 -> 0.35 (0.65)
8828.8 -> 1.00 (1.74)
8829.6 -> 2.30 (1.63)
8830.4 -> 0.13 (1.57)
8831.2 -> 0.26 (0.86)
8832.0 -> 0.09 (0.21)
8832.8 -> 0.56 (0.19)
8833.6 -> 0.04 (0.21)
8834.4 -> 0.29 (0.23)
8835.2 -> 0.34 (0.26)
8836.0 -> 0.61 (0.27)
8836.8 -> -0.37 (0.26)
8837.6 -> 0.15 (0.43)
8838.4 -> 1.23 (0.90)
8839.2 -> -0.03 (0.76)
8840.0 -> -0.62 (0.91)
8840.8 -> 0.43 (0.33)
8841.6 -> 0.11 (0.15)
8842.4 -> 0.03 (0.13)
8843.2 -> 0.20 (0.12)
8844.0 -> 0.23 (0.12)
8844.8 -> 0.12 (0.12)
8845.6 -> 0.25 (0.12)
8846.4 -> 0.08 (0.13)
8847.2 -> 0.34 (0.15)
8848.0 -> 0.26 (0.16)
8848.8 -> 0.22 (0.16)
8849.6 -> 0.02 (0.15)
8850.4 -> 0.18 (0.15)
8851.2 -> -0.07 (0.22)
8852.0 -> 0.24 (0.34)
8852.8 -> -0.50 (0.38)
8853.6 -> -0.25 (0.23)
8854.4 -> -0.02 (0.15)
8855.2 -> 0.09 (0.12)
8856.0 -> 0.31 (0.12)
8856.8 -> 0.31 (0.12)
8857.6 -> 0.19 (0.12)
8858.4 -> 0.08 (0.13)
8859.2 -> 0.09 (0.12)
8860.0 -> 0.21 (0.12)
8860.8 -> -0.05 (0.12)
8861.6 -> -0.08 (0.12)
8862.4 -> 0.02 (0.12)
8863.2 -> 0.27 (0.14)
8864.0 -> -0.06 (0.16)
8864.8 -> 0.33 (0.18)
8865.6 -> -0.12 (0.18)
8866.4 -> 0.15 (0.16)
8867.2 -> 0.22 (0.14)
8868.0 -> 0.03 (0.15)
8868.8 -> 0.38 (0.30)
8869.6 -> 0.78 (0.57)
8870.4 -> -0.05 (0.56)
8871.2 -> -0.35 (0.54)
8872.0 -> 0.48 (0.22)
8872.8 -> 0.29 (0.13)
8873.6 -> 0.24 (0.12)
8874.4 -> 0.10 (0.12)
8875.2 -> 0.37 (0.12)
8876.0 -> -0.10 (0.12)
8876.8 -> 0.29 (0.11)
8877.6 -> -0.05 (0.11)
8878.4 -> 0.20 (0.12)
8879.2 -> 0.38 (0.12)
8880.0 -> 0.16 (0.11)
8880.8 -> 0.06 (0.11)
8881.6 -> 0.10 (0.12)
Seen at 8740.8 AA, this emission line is Hbeta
